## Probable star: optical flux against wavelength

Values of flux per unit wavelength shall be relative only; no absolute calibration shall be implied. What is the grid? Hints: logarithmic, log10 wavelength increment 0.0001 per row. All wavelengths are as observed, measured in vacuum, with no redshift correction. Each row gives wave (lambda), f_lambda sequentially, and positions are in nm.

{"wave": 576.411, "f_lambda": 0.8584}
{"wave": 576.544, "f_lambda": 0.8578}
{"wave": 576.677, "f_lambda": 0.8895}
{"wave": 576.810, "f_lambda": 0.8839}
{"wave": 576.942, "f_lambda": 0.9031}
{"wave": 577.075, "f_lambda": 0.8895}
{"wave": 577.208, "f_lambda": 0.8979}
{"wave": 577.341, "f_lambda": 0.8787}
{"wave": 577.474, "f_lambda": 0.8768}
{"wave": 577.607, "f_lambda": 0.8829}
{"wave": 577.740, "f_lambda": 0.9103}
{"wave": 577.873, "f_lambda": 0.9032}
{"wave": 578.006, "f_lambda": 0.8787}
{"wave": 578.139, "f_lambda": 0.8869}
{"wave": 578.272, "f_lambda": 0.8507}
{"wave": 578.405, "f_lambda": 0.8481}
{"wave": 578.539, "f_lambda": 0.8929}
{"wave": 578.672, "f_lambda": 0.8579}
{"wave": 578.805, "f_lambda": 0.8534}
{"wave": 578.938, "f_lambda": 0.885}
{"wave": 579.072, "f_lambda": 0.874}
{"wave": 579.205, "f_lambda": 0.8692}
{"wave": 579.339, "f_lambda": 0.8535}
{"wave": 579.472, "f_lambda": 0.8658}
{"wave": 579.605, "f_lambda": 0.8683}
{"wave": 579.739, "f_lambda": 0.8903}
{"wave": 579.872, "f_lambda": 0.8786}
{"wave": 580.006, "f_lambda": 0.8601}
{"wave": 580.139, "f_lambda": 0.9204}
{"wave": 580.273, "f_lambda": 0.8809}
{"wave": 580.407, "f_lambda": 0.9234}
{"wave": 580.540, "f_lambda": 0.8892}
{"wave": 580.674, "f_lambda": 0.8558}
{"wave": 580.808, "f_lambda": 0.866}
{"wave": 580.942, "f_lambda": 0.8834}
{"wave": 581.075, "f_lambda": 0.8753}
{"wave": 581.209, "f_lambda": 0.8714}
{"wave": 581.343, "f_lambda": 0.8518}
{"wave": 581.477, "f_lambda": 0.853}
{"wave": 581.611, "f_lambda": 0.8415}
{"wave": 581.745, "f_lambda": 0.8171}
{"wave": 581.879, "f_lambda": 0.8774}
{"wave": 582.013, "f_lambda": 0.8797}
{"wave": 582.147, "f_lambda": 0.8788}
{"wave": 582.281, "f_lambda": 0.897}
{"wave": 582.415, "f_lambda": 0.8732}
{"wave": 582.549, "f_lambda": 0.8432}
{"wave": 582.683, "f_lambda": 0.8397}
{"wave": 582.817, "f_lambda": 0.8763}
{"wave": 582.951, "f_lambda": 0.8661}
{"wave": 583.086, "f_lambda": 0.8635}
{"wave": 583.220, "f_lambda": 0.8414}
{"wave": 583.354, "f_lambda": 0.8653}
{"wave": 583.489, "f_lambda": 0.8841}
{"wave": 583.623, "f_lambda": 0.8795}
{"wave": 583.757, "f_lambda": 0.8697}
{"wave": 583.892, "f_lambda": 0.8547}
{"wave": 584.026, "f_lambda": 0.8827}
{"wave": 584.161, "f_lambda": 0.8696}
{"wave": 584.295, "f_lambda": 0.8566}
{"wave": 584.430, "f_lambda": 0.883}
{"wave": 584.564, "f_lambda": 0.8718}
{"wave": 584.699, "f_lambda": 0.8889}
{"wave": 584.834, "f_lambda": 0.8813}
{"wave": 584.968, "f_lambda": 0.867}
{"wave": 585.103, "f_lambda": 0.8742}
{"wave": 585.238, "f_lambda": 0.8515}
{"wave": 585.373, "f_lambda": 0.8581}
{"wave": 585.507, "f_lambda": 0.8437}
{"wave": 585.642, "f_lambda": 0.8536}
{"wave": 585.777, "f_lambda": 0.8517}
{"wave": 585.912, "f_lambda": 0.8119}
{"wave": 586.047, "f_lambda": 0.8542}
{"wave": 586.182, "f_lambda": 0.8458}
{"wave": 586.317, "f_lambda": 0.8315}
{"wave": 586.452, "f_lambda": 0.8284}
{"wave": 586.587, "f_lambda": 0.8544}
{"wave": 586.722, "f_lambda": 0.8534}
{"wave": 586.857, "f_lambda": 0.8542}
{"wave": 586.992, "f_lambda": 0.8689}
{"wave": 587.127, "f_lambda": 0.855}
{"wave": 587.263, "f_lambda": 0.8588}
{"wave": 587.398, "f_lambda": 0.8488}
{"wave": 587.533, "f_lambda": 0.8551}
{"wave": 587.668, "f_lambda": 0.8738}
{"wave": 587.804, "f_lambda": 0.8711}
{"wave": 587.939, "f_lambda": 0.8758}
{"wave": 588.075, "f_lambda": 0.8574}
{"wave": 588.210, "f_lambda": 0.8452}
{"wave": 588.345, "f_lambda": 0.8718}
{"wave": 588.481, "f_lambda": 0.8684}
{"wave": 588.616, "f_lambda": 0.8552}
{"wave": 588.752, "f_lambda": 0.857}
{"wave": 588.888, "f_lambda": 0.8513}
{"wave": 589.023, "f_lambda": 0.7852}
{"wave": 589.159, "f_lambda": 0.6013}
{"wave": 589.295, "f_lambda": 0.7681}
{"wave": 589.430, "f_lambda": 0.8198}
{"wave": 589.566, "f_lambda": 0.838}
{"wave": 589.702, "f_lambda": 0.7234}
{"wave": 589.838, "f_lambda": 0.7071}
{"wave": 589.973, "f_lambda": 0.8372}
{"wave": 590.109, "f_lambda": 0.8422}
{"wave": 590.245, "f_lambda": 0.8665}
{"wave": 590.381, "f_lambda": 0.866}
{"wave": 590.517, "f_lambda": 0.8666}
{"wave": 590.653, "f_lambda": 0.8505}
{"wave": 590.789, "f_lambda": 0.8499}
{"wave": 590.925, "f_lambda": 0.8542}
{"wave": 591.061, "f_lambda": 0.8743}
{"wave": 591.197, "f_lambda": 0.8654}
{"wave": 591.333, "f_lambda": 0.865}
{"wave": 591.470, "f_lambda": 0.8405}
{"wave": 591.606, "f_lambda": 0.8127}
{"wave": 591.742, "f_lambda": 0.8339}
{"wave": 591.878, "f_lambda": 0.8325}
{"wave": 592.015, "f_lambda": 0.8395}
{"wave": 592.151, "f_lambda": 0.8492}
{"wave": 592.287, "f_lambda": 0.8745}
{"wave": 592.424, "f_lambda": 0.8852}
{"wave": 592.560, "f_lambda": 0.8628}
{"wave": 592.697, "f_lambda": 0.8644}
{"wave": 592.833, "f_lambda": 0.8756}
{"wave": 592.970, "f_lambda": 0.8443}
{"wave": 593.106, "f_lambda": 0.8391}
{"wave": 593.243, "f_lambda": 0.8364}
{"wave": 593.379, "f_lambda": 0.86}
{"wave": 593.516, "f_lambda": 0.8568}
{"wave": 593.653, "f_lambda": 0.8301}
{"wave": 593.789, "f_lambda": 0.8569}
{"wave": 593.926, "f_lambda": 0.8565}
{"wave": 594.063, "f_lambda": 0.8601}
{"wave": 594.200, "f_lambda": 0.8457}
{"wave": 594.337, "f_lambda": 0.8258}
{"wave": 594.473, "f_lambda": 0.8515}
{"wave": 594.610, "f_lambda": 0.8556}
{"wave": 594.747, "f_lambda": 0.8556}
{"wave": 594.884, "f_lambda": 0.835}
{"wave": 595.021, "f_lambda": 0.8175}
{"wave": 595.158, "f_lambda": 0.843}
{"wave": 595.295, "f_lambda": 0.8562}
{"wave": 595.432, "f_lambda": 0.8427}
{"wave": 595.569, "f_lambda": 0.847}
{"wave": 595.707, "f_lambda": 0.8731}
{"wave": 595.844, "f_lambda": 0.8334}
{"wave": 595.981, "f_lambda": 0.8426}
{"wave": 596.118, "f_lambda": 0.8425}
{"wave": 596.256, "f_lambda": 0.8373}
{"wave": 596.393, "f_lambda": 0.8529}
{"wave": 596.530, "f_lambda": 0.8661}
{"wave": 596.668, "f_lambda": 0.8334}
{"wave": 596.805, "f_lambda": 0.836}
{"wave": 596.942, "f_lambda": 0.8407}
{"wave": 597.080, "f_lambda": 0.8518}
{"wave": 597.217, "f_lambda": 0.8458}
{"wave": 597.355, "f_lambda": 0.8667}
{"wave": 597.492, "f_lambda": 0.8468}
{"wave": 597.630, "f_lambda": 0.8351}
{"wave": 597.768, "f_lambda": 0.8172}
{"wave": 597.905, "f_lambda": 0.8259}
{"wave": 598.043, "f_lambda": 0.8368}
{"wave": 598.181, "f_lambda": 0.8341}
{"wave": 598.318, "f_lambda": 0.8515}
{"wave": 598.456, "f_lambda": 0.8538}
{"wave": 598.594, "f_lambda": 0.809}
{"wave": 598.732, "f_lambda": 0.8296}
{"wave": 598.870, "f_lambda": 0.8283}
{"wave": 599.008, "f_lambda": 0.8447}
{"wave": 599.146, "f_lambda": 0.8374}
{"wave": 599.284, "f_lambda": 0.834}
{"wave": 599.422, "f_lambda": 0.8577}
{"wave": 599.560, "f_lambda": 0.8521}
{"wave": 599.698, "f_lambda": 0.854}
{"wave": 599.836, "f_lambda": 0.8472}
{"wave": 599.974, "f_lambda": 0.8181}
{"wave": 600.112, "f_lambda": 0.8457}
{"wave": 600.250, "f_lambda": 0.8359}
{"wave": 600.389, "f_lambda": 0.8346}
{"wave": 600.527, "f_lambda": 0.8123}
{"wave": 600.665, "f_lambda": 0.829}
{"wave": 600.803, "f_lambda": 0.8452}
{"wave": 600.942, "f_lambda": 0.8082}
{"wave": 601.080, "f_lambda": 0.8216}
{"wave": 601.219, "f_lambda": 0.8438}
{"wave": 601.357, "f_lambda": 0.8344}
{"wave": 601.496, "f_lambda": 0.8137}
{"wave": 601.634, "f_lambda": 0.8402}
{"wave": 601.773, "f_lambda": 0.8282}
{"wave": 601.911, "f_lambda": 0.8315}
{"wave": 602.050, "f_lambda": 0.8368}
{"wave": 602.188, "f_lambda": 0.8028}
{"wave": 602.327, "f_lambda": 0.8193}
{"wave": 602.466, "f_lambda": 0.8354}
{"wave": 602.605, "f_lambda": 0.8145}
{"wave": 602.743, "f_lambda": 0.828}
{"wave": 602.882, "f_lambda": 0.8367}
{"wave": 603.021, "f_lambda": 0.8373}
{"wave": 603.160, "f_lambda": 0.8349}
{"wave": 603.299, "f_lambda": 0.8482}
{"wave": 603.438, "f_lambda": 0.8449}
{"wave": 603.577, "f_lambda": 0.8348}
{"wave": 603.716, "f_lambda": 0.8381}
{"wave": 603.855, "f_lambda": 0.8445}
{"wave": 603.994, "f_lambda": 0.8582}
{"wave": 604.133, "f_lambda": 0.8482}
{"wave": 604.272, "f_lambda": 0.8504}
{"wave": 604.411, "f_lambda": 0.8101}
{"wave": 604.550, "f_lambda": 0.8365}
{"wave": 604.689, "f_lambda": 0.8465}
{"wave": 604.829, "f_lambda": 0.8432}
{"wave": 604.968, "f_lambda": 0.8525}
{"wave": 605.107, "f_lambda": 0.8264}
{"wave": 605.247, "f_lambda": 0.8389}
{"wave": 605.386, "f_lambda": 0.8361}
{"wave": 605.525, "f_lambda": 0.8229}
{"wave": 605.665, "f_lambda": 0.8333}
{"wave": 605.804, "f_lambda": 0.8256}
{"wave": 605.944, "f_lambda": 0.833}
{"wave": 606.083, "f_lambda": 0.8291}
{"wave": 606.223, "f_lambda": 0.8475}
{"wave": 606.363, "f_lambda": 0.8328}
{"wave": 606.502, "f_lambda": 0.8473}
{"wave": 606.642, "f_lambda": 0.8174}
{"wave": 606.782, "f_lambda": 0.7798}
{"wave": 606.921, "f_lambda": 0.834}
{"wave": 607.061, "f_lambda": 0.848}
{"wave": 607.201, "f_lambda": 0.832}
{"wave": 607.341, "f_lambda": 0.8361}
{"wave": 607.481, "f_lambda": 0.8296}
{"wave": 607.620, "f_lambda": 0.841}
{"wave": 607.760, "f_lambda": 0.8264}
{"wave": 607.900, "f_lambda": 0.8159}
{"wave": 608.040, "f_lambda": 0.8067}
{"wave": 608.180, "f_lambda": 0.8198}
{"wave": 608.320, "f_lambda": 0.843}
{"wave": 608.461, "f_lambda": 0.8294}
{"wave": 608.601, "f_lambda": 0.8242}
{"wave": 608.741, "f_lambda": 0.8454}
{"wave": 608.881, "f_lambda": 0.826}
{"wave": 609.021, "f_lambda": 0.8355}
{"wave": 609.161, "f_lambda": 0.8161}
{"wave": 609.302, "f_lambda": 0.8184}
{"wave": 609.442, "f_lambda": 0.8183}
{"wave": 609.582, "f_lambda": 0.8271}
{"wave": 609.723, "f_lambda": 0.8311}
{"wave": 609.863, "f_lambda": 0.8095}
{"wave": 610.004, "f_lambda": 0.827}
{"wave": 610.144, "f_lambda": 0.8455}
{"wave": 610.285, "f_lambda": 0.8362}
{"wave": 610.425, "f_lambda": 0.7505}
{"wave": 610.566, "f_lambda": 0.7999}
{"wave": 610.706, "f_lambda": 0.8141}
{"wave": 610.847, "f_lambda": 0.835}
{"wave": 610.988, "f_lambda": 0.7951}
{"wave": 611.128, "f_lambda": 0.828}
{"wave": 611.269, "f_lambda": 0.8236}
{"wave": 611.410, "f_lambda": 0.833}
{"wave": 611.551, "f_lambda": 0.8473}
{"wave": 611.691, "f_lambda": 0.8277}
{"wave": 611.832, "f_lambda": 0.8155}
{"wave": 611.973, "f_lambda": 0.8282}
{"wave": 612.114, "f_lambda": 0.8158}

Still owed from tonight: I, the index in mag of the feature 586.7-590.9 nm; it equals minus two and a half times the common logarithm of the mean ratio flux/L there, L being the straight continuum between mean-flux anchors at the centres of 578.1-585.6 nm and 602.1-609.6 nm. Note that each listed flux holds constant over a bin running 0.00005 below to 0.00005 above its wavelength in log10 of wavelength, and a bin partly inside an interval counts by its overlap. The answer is 0.03 mag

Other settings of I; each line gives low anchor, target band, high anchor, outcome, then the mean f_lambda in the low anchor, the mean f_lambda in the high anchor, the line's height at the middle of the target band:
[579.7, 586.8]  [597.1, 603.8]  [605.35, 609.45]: 0.006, 0.865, 0.828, 0.839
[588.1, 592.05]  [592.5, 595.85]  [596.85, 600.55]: -0.021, 0.827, 0.839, 0.833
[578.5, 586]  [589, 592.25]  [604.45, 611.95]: 0.043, 0.868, 0.827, 0.855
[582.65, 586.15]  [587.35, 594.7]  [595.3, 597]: 0.016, 0.863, 0.846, 0.854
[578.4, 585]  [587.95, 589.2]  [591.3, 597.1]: 0.038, 0.871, 0.848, 0.858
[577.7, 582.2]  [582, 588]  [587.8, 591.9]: -0.014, 0.873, 0.83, 0.851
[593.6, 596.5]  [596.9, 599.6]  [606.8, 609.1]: 0.003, 0.846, 0.83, 0.842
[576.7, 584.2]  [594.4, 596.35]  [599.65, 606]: 0.002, 0.874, 0.834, 0.847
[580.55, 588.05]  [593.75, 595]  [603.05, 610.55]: 0.000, 0.862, 0.831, 0.848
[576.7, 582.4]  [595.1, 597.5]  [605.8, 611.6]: -0.001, 0.876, 0.825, 0.847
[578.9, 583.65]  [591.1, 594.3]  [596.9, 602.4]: -0.004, 0.87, 0.835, 0.848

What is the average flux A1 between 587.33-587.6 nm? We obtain 0.854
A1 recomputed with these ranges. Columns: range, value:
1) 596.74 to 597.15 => 0.844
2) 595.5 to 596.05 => 0.849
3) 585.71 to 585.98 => 0.831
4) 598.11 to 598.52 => 0.847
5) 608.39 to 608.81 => 0.832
